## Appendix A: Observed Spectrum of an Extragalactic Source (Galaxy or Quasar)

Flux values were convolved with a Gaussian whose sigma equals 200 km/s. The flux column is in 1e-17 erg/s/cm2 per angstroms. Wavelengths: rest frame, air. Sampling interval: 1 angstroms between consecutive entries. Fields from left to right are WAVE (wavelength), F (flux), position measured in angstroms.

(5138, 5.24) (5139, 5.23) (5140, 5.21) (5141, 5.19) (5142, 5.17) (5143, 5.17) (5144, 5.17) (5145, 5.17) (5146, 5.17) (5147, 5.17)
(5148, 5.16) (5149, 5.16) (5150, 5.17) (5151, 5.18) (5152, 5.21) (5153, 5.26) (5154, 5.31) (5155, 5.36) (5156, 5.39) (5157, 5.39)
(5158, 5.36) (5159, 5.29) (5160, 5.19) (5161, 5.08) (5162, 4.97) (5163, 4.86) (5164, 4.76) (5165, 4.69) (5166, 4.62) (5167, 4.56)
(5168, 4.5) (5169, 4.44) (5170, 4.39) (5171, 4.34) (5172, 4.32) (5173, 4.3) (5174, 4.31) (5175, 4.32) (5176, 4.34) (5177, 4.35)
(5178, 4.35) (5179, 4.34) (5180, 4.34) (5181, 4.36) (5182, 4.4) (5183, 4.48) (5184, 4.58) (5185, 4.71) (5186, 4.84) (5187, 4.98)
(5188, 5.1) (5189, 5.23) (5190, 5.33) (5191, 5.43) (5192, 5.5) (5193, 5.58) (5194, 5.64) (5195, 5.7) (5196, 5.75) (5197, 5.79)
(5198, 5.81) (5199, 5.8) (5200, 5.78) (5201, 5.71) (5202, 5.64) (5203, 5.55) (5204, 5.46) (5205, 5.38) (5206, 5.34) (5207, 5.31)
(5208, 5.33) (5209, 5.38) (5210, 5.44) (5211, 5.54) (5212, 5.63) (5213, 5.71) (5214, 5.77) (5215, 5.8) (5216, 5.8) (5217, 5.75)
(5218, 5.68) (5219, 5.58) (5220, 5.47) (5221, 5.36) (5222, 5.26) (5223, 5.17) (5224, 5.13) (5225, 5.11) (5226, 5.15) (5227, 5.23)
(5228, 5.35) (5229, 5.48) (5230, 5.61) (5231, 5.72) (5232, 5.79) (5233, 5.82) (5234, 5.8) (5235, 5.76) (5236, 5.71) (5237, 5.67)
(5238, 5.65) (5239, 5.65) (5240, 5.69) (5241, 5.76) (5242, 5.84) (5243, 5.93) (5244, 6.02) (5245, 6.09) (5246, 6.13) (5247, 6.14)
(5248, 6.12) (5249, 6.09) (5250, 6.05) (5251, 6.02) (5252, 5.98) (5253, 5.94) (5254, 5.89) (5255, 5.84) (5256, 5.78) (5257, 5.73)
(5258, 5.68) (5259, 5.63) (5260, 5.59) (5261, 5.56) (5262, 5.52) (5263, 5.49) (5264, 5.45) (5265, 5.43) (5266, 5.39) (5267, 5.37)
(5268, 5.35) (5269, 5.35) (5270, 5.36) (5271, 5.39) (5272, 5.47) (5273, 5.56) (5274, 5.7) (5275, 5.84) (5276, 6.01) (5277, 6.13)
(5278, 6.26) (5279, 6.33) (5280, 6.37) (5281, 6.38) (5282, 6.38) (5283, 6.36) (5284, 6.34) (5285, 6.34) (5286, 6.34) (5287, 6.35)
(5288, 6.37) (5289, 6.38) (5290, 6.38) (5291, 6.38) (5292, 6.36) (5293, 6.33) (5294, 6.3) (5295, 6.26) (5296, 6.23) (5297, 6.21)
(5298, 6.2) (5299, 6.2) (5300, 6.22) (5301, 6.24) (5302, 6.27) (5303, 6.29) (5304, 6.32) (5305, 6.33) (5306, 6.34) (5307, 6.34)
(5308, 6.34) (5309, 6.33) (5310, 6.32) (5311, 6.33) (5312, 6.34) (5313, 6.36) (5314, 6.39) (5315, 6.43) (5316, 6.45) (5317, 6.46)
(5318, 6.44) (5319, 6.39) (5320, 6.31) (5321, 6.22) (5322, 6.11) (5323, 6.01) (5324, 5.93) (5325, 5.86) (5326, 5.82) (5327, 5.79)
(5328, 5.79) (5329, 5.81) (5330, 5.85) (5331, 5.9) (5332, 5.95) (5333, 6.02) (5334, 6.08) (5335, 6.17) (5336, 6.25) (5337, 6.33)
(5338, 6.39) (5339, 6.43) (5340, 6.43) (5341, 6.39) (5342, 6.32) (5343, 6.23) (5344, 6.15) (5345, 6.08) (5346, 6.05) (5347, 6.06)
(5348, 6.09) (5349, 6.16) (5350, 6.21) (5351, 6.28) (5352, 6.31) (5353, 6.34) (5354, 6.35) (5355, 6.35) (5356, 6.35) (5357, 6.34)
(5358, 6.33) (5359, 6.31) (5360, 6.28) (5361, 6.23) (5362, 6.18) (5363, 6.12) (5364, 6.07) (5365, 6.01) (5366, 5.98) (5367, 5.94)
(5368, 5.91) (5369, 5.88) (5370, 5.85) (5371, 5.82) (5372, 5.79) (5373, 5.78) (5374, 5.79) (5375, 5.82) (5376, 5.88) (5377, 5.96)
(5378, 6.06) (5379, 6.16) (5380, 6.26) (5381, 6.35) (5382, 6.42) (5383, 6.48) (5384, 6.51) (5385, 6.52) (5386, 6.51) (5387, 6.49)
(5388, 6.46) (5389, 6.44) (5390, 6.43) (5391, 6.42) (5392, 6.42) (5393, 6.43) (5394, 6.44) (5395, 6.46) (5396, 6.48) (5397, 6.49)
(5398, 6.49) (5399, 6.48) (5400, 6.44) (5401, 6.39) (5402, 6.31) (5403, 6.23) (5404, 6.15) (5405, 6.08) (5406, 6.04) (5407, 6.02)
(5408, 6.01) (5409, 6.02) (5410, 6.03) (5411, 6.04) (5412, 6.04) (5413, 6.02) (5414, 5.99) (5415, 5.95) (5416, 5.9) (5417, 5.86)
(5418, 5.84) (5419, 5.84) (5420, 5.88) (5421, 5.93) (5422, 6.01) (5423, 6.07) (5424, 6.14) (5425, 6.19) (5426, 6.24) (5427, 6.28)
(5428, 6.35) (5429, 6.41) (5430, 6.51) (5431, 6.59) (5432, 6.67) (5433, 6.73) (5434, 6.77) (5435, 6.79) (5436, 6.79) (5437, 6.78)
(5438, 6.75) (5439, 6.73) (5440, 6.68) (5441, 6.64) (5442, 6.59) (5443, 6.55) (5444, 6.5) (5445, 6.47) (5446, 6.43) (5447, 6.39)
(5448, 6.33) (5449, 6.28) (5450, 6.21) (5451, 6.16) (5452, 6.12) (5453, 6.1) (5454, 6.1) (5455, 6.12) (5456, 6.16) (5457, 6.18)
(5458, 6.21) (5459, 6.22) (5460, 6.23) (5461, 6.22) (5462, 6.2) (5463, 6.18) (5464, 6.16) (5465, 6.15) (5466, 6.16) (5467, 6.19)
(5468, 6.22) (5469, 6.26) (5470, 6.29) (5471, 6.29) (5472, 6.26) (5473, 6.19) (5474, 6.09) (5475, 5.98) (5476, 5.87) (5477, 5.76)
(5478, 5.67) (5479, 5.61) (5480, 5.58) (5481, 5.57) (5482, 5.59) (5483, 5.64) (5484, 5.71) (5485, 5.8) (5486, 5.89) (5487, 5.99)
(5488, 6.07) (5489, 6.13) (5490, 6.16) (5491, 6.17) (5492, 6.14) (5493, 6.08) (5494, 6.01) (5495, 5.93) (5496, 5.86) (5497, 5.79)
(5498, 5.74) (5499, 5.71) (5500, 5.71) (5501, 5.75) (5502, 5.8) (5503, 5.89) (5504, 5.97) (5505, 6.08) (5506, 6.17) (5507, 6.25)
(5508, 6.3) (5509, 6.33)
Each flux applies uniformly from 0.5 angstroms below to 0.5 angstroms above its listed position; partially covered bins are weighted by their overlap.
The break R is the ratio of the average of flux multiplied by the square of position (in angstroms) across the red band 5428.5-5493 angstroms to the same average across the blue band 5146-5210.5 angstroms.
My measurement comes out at 1.37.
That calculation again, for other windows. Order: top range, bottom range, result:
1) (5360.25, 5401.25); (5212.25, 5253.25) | 1.15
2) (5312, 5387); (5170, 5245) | 1.22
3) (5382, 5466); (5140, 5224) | 1.34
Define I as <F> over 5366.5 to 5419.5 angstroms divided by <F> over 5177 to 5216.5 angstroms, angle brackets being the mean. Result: 1.17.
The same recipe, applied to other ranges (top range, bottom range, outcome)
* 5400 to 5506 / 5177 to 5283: 1.11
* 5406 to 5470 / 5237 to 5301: 1.05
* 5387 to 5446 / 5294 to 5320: 1.00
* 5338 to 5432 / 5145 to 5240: 1.19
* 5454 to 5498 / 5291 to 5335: 0.97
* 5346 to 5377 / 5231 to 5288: 1.04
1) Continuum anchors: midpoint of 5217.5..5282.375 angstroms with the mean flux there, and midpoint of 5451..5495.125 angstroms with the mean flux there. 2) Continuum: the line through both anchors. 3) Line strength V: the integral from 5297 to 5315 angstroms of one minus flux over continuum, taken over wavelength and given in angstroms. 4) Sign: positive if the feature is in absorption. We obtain -1.6 angstroms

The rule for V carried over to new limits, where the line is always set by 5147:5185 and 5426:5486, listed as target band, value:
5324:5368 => -3.5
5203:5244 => -4.0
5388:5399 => -1.0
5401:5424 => 0.0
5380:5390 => -1.0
